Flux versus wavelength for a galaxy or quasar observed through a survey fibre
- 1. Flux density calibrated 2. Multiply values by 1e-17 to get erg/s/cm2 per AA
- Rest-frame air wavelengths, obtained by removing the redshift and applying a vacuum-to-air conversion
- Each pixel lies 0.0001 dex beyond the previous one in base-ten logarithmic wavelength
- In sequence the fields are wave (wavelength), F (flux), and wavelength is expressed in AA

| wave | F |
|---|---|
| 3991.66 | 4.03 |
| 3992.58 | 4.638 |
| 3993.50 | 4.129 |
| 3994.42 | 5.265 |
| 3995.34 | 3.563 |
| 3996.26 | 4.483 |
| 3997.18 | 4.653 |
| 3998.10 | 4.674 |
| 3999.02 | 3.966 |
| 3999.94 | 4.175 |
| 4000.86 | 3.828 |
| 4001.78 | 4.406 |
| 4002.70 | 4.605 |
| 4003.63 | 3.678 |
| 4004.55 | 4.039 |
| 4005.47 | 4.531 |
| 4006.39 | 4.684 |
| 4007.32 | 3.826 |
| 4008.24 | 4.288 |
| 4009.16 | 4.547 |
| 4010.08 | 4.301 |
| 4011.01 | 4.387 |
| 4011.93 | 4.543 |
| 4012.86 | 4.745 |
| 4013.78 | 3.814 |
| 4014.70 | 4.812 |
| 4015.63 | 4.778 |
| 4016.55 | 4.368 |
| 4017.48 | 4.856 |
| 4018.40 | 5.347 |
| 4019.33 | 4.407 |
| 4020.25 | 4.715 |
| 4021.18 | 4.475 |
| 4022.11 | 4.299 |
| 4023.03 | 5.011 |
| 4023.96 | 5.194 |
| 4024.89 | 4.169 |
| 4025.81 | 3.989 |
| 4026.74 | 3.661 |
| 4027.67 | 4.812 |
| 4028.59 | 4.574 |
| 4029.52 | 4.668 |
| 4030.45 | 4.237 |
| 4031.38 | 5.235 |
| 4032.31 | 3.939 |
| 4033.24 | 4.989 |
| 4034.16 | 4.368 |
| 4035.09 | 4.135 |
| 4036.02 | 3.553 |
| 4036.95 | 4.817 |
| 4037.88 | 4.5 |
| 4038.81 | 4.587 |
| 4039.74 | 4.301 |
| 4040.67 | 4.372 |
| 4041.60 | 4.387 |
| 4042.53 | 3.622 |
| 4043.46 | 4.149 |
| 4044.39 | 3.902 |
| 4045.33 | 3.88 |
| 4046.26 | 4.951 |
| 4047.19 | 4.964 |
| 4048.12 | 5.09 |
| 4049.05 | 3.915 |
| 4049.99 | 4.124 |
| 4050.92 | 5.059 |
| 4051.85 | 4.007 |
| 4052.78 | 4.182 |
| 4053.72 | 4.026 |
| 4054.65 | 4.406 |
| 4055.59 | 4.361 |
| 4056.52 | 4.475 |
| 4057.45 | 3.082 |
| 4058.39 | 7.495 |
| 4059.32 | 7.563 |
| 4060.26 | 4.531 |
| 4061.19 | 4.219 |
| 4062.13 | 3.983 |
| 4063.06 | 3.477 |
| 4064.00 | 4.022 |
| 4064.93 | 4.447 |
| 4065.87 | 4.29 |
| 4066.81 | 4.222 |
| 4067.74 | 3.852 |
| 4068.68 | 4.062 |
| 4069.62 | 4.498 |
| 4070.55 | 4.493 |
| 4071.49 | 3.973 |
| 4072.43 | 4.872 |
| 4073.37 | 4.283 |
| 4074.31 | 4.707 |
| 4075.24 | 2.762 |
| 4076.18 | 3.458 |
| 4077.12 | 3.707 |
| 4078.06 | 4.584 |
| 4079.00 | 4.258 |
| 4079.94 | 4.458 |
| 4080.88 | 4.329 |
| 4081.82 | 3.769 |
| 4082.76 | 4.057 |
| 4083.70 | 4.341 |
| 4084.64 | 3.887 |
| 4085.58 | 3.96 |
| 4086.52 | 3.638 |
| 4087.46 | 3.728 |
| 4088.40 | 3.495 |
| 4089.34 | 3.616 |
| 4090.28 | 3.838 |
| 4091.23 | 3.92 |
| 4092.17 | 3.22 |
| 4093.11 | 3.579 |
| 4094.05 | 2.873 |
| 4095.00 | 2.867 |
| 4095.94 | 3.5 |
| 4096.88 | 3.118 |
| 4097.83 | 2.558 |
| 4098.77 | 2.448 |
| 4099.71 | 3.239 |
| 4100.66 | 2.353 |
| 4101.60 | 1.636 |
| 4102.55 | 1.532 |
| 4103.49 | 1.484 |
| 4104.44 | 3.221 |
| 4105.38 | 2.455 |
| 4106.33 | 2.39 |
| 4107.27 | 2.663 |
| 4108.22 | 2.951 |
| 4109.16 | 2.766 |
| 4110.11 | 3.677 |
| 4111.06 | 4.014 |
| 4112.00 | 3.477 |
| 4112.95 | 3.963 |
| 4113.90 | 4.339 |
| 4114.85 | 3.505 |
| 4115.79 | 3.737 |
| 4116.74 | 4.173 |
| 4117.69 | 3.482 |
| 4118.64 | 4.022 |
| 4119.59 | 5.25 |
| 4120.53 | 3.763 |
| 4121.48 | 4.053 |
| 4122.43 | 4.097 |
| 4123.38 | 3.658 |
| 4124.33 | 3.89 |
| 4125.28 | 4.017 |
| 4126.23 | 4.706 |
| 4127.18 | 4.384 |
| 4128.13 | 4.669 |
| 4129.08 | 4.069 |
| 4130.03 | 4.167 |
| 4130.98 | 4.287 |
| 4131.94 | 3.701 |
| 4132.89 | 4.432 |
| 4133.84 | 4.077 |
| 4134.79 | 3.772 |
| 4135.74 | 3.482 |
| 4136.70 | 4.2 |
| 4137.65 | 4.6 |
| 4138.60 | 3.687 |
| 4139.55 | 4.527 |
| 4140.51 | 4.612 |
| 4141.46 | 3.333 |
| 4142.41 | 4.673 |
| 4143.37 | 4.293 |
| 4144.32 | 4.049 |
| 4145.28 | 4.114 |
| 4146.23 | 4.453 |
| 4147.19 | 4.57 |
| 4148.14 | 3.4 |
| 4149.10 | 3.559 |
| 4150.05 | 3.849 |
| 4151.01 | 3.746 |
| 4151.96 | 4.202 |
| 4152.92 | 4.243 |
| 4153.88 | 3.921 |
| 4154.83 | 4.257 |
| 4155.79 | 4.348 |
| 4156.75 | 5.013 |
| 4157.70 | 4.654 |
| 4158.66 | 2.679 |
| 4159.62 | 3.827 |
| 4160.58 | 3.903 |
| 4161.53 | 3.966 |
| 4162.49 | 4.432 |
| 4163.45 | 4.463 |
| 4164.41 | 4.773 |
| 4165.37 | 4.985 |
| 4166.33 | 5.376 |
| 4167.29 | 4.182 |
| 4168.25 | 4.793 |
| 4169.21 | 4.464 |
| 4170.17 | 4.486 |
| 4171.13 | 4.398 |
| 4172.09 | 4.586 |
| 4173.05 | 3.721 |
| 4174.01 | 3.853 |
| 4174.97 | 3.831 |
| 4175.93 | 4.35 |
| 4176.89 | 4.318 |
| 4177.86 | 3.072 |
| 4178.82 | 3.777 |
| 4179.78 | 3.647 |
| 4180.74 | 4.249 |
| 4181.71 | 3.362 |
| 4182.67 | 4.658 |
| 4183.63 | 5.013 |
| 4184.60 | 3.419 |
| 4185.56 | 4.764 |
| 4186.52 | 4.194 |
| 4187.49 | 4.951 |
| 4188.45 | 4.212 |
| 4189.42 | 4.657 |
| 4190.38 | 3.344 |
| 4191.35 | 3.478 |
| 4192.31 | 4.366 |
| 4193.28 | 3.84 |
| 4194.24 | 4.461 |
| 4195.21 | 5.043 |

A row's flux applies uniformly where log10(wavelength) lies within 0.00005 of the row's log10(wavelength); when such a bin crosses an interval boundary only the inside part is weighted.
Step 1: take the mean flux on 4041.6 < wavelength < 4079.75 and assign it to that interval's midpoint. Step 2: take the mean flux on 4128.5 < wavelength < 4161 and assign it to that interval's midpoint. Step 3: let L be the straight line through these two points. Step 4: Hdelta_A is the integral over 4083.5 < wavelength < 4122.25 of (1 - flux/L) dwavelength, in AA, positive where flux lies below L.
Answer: 8.09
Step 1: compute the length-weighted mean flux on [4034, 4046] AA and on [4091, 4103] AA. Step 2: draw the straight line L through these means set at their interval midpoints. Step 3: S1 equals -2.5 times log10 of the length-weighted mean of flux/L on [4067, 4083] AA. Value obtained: -0.23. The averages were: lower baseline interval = 4.2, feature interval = 4.13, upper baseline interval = 2.81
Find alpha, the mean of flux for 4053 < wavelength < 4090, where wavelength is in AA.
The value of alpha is 4.24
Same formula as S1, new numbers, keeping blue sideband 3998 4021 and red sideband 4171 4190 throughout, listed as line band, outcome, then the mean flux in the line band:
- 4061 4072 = 0.05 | 4.13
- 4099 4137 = 0.18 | 3.58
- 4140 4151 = 0.03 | 4.07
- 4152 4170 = -0.04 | 4.35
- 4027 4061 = -0.04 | 4.53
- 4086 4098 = 0.25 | 3.4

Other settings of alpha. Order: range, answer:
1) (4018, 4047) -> 4.43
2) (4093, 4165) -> 3.75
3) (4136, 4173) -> 4.24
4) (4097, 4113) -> 2.73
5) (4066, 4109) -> 3.49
